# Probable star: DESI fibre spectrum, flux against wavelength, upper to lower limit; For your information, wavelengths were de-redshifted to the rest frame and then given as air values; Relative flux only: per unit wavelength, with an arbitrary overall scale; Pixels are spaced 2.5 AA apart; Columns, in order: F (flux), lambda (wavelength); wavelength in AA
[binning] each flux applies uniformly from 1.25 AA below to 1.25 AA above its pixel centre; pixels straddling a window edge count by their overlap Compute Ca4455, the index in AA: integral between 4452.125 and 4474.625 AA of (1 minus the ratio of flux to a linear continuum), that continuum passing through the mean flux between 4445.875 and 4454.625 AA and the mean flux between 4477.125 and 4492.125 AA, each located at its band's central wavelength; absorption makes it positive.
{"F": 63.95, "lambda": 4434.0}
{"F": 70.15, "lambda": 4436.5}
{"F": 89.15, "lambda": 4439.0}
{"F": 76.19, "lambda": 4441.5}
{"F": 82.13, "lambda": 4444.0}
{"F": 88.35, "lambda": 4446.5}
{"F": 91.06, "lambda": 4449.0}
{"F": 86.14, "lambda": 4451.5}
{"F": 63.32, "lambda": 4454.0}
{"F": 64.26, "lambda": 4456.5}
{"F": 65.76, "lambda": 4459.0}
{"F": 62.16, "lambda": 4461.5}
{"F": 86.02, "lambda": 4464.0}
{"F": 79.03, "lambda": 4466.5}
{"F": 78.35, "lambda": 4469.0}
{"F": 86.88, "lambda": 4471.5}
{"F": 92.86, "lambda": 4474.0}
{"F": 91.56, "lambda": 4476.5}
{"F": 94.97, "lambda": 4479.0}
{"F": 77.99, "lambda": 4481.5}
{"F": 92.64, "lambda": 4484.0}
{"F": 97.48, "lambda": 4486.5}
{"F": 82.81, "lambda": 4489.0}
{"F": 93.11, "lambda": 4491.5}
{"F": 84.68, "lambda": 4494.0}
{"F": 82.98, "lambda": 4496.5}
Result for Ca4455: 2.8 AA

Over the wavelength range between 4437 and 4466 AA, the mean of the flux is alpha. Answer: 77.5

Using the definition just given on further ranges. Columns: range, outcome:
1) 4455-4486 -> 81.3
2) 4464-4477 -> 85.4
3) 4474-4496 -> 89.4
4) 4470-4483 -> 88.7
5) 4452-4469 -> 71.4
